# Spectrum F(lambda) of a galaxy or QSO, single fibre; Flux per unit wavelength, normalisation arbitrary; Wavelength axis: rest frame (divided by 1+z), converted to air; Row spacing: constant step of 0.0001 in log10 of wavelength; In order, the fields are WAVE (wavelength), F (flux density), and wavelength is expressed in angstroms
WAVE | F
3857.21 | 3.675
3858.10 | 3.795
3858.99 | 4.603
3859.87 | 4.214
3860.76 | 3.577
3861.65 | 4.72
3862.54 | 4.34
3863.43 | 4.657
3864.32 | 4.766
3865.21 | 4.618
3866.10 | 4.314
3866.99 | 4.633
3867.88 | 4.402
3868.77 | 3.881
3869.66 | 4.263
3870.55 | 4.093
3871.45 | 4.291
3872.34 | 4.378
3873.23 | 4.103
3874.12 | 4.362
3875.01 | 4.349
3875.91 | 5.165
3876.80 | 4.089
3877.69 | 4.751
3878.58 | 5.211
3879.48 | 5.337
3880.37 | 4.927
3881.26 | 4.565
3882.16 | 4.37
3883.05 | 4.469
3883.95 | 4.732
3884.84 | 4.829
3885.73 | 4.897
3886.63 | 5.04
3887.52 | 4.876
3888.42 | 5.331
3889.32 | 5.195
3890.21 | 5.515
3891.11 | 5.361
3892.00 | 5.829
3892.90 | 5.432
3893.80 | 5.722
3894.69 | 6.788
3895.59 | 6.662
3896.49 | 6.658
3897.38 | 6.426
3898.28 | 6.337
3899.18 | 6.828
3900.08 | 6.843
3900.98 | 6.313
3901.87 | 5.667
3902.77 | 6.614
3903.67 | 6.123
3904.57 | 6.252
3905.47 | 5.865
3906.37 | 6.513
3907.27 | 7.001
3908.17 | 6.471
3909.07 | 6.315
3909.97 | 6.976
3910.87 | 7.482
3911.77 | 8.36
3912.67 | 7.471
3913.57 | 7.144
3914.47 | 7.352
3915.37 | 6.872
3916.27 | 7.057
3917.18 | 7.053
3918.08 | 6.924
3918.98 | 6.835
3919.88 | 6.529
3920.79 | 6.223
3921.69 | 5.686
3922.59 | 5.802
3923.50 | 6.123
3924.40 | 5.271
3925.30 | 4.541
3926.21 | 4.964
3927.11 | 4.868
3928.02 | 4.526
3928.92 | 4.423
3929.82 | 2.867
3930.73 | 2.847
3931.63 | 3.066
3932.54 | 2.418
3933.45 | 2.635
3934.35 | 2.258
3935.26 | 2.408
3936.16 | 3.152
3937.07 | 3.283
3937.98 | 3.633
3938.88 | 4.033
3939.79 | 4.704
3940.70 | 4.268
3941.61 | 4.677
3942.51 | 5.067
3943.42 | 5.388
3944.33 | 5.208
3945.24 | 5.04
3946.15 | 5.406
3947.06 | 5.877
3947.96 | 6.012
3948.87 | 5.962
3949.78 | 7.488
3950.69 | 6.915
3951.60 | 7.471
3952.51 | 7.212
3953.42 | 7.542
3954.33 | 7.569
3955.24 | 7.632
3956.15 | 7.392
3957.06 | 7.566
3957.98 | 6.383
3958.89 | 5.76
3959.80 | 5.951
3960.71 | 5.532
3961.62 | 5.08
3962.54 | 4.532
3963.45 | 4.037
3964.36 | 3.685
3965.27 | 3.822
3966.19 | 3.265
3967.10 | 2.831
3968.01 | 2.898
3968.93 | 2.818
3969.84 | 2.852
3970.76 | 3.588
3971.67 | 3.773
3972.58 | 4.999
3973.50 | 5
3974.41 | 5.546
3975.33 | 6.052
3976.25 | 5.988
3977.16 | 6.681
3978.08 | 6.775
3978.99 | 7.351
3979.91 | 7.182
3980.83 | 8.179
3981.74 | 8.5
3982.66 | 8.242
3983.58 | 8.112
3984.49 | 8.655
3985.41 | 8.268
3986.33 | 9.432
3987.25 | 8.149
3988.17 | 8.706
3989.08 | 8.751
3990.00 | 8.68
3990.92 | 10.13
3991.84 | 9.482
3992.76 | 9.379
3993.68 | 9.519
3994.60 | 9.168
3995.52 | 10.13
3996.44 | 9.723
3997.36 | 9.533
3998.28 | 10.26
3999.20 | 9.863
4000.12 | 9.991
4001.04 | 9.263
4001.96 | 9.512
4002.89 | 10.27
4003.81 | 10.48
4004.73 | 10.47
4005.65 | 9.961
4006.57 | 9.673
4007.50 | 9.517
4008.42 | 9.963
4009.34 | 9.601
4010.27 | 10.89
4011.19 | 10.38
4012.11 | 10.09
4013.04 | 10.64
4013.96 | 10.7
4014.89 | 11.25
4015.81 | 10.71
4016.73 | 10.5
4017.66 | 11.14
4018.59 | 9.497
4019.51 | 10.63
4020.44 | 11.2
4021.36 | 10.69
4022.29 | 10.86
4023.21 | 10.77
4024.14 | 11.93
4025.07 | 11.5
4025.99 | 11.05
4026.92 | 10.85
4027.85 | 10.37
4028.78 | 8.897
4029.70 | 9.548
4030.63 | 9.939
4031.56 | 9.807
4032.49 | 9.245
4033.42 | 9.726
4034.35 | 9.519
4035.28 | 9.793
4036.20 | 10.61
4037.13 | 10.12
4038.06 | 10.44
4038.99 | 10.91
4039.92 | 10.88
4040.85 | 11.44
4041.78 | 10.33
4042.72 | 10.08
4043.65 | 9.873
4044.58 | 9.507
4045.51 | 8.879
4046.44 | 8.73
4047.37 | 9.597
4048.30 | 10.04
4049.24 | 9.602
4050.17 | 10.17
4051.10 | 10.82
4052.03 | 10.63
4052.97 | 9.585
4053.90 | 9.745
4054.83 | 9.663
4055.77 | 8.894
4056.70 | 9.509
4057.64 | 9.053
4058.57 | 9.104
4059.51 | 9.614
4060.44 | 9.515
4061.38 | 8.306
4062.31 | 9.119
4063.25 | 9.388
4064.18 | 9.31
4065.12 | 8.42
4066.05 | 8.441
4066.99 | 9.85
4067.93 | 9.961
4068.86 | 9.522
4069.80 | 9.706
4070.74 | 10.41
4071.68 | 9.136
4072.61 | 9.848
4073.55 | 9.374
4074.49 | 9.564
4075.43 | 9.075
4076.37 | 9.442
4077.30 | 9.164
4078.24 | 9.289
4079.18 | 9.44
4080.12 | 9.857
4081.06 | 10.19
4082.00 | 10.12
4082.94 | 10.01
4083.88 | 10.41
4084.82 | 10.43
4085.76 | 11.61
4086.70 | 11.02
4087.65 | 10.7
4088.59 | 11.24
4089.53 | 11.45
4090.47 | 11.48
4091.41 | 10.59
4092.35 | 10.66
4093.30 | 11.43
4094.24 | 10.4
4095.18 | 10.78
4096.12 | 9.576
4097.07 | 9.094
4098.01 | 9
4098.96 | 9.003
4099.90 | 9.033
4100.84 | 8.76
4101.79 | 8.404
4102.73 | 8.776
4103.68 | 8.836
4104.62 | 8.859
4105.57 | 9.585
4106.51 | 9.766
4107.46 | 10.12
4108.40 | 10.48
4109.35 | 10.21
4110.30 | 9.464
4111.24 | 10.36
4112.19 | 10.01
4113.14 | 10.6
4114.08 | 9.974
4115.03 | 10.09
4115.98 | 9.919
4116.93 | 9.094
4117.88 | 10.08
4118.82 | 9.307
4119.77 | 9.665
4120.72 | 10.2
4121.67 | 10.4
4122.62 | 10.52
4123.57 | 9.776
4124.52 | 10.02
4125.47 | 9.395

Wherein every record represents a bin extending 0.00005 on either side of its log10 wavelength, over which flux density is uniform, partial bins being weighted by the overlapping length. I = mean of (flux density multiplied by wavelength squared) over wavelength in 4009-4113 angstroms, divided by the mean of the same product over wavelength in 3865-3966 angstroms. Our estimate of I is 2.0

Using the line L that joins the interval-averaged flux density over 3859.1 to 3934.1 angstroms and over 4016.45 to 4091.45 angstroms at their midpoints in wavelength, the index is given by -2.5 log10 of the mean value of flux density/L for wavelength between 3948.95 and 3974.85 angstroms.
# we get 0.33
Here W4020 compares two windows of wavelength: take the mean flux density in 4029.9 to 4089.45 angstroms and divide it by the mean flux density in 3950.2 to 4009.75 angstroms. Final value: 1.3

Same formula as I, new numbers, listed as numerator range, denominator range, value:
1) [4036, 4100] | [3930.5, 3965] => 2.04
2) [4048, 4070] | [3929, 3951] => 2.32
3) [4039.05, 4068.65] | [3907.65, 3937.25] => 1.92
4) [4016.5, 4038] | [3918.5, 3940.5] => 2.53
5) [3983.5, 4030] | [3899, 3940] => 1.91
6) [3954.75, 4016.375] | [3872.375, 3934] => 1.45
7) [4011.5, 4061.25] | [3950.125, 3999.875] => 1.51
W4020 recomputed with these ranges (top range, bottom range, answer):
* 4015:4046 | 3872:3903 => 1.93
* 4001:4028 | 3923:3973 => 2.19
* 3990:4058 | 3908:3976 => 1.91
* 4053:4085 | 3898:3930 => 1.52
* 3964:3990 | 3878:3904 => 1.09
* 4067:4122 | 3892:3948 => 1.79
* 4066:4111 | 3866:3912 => 1.80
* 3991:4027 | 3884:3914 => 1.66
